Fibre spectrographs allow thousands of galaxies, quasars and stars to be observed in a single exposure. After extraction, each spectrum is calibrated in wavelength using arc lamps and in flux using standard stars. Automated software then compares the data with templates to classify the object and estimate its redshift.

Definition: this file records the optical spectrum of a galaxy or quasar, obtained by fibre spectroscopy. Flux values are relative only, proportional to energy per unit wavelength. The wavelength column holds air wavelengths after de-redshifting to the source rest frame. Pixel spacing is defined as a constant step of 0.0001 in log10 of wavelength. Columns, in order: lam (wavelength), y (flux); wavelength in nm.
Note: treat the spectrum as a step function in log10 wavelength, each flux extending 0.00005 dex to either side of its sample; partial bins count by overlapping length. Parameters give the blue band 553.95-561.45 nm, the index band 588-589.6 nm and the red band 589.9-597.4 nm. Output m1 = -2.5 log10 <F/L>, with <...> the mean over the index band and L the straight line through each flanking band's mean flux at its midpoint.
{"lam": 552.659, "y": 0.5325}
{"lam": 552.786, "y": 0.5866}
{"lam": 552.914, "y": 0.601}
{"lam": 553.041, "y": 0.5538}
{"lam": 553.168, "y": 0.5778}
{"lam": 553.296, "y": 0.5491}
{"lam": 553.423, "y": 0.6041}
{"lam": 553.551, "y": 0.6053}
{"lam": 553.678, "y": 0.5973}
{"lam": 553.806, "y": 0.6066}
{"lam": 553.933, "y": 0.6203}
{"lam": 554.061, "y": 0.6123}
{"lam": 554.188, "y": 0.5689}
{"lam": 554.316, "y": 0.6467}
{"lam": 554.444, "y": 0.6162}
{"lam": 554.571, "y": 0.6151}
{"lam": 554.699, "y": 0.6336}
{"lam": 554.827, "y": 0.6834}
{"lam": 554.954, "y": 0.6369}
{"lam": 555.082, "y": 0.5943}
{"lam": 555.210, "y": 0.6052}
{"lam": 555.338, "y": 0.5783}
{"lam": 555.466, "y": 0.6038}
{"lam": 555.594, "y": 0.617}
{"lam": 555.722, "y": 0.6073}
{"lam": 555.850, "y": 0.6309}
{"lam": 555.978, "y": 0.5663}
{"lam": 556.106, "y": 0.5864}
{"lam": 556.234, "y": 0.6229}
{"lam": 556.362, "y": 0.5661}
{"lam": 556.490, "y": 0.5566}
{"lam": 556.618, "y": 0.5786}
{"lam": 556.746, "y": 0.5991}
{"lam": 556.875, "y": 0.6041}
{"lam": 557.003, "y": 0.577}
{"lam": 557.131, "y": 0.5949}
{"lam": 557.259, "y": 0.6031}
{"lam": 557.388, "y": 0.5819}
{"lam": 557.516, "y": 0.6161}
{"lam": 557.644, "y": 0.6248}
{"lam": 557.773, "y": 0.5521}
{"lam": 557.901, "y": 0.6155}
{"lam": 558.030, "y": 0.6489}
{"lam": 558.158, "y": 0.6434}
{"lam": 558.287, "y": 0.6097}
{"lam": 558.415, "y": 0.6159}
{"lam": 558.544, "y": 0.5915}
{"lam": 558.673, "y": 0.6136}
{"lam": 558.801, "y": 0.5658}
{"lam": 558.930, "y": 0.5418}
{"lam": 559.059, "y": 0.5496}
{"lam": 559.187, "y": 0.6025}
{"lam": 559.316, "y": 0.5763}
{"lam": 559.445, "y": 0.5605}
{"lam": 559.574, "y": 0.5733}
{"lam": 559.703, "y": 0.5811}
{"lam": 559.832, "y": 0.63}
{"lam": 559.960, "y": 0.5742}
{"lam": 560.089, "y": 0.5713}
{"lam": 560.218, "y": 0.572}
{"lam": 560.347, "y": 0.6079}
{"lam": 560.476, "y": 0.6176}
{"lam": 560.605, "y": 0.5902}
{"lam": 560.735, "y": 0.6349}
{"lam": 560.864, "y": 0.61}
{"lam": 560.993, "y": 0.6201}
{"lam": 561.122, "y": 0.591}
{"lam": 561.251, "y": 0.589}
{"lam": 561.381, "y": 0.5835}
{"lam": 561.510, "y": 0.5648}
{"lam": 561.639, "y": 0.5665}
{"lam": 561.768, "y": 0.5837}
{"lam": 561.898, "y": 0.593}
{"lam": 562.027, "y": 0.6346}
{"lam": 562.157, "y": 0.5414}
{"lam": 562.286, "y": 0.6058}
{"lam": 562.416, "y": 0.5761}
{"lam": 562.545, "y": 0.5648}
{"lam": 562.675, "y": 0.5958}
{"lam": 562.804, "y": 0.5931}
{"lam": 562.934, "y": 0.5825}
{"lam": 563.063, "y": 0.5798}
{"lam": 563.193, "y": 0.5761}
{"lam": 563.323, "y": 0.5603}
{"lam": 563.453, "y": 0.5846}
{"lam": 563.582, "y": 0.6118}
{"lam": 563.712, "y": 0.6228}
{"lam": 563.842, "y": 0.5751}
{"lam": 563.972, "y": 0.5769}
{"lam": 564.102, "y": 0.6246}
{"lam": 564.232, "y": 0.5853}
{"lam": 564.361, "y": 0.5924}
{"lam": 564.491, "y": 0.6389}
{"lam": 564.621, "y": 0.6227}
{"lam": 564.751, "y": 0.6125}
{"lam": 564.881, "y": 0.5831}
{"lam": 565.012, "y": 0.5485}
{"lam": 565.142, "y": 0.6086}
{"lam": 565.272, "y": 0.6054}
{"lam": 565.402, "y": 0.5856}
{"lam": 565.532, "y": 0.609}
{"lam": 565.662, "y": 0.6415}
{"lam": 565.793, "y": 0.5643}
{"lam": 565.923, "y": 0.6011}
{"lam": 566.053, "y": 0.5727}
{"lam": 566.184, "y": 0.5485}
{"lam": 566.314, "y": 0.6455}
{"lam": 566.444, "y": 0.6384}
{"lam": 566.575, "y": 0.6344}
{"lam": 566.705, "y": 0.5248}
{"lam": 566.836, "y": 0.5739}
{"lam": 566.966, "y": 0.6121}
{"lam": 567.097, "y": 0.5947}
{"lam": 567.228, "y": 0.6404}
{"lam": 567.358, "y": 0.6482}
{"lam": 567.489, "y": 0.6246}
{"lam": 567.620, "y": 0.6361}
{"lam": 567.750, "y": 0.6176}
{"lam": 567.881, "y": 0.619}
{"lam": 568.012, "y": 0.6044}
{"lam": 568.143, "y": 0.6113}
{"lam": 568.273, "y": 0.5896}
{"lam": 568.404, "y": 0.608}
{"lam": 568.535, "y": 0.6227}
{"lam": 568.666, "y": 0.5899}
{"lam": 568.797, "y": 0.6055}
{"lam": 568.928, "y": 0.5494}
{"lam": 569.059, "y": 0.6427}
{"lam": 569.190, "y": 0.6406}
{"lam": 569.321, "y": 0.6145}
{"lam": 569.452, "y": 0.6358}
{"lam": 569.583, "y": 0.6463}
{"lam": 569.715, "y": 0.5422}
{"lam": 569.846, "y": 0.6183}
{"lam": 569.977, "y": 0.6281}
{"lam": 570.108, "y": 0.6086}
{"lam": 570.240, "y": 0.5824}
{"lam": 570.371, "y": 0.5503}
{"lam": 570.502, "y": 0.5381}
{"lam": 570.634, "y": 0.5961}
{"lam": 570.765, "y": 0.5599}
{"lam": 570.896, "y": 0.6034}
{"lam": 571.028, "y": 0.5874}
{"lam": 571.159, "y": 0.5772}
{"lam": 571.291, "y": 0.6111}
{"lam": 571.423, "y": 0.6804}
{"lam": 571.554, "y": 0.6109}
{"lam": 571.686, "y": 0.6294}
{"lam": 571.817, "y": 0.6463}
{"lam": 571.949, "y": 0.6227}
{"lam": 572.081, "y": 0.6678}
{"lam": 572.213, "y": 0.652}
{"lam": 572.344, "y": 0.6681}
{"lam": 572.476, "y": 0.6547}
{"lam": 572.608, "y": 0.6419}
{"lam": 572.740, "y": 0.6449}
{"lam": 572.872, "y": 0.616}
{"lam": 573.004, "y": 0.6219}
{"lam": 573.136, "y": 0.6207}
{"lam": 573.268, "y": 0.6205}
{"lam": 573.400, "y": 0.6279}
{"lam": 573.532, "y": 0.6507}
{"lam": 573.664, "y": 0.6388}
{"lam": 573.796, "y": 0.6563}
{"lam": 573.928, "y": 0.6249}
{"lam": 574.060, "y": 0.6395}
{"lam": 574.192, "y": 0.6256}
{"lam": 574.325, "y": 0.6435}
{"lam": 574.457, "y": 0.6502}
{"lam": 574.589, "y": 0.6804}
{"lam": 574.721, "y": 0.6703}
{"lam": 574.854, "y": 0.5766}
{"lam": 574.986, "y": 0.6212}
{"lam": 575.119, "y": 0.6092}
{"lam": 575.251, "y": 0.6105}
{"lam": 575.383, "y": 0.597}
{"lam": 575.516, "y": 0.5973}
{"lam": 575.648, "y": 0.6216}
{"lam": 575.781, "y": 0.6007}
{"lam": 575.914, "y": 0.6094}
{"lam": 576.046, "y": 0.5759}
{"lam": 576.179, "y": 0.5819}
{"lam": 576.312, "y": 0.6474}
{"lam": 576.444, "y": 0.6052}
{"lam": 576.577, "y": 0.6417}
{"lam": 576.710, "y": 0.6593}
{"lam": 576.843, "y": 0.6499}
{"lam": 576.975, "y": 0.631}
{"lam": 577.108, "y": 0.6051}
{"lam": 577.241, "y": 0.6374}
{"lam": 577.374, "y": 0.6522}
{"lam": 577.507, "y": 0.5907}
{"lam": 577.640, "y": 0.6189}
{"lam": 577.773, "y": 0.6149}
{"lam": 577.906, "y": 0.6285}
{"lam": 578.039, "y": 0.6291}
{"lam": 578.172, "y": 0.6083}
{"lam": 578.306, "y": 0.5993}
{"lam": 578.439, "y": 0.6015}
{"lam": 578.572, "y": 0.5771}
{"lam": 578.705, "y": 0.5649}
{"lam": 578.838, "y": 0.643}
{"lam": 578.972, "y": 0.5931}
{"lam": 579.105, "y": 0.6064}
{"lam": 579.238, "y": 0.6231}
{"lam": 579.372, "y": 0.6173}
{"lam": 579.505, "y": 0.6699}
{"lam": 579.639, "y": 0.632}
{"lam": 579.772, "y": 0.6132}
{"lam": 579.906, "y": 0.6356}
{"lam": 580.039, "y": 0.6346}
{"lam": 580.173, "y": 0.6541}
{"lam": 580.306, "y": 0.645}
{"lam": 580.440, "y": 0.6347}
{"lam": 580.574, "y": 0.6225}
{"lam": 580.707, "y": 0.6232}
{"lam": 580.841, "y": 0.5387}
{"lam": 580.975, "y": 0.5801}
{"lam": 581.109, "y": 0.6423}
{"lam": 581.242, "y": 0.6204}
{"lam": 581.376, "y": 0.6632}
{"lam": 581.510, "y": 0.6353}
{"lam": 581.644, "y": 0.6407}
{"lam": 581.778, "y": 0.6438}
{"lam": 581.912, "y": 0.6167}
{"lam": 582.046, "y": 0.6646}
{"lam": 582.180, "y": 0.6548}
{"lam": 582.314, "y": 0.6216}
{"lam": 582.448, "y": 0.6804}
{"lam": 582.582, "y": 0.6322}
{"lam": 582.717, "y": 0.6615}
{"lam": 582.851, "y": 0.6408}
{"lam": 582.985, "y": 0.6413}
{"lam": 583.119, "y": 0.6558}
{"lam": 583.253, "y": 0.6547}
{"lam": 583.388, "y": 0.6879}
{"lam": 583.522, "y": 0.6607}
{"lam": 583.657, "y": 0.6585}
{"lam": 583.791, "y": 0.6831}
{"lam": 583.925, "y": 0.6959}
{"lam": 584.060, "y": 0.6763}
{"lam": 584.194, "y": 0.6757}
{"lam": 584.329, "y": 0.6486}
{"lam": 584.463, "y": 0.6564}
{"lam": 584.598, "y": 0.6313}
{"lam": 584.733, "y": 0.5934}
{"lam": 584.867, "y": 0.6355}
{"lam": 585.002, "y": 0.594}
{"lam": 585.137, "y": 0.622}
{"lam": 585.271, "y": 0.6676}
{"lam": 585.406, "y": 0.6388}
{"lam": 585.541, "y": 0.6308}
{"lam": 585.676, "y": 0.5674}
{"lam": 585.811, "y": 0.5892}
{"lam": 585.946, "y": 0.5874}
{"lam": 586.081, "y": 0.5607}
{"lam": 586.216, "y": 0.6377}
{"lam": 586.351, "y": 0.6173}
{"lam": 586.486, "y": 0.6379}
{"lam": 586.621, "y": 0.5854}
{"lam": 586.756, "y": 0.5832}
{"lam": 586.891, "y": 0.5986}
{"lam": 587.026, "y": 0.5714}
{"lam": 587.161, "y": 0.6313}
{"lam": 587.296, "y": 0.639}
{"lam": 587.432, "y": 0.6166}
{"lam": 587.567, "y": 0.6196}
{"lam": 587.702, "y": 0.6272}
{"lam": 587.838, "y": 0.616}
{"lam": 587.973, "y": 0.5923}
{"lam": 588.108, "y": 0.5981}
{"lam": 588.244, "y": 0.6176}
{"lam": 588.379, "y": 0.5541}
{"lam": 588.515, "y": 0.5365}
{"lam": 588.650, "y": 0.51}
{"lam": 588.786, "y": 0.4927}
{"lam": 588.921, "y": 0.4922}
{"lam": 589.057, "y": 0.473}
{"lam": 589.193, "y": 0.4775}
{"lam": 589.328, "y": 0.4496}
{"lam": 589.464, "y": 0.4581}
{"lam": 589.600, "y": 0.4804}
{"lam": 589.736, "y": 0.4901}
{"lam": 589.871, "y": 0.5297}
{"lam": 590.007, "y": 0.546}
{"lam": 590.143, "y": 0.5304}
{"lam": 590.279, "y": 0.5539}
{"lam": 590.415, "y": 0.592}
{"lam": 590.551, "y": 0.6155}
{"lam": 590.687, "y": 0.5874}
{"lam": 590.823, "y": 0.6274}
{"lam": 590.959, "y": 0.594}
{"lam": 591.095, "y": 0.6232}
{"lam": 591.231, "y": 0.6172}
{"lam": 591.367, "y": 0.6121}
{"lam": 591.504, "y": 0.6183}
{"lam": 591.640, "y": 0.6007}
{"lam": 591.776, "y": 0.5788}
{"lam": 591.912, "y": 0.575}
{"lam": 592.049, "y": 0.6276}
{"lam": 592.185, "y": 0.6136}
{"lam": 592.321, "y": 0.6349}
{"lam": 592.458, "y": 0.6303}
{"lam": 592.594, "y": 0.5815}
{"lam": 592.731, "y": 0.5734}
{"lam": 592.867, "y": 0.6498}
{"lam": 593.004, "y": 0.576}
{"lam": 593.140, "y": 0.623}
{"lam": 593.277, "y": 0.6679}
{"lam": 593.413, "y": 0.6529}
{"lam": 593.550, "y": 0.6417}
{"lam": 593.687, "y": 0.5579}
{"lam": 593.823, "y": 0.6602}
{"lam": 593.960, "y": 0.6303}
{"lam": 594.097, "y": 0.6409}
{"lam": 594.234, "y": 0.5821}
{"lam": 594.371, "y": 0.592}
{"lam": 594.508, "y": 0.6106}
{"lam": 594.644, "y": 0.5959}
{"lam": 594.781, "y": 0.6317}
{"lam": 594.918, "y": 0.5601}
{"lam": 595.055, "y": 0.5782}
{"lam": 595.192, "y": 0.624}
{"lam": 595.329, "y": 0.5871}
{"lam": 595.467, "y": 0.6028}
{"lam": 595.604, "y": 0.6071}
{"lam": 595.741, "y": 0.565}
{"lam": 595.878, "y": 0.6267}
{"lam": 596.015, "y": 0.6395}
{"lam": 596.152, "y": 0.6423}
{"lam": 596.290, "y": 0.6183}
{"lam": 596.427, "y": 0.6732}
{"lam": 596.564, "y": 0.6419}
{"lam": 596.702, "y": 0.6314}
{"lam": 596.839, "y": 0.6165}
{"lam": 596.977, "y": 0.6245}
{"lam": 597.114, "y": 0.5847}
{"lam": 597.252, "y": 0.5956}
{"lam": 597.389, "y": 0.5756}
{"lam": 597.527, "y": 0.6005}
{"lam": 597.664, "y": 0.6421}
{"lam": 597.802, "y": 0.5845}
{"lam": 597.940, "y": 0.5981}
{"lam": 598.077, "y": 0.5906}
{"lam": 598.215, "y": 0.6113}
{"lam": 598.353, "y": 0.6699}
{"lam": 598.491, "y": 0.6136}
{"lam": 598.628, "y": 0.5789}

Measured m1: 0.18 mag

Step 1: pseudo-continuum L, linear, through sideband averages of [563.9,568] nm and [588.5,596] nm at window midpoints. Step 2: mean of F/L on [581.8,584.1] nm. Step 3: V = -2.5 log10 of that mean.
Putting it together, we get -0.12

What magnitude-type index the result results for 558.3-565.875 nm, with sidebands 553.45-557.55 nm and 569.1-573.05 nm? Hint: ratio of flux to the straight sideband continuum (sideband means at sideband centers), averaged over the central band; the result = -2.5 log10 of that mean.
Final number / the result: 0.03 mag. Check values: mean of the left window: 0.604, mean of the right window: 0.617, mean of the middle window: 0.591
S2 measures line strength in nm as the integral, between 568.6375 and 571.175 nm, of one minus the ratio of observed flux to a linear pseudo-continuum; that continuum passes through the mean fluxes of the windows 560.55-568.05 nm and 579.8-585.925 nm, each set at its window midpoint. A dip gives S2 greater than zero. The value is 0.06 nm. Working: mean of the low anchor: 0.598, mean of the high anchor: 0.638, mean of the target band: 0.596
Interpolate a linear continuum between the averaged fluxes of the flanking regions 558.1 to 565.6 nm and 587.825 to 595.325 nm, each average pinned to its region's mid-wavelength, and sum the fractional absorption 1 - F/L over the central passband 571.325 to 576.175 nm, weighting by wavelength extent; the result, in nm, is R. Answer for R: -0.35 nm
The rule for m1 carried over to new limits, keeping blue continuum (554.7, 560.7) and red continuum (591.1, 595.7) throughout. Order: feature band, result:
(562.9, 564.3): 0.018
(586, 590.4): 0.088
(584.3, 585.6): -0.043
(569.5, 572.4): -0.015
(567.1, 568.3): -0.036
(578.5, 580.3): -0.029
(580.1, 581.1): -0.018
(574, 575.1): -0.059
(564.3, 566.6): -0.004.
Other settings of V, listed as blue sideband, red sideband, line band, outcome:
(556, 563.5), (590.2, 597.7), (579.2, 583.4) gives -0.06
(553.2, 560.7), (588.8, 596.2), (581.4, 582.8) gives -0.10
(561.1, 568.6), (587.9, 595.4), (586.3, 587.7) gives -0.05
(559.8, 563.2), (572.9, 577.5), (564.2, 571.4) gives 0.01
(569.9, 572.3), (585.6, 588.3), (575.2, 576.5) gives 0.01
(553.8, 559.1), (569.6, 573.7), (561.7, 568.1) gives 0.02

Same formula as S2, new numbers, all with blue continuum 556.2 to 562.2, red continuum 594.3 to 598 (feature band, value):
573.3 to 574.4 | -0.07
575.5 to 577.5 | -0.07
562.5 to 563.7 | 0.02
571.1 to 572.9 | -0.12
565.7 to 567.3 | 0.00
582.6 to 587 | -0.21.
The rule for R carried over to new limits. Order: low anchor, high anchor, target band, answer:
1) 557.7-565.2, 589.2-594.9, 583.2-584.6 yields -0.18 nm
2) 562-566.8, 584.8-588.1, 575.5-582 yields -0.17 nm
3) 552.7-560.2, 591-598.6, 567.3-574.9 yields -0.22 nm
